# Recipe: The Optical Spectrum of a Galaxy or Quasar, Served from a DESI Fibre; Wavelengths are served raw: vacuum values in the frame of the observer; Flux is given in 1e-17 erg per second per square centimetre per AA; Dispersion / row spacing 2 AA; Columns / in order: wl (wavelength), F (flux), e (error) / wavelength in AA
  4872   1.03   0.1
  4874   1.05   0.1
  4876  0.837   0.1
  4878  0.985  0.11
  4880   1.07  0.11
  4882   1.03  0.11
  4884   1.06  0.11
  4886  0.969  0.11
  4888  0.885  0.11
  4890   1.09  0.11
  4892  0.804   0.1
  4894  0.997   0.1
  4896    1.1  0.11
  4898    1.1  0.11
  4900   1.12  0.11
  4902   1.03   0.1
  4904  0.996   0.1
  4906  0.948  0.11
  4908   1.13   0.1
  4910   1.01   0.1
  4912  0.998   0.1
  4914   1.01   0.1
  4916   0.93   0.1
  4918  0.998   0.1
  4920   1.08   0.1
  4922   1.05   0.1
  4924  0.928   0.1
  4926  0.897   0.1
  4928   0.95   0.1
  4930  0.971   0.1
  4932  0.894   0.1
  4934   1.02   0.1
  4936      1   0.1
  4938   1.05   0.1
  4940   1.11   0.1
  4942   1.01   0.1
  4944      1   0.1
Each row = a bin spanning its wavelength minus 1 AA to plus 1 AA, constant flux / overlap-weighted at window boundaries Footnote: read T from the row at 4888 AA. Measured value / 0.885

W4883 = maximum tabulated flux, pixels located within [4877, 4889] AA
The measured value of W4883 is 1.07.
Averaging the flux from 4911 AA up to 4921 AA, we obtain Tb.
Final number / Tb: 1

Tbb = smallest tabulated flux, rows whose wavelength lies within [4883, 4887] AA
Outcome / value 0.969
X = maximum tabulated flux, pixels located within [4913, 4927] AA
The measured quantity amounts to 1.08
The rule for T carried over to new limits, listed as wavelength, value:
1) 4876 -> 0.837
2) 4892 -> 0.804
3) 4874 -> 1.05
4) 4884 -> 1.06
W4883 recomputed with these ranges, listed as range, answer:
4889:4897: 1.1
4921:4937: 1.05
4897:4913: 1.13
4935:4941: 1.11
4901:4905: 1.03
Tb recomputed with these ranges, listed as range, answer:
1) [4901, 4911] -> 1.02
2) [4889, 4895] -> 0.964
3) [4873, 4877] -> 0.944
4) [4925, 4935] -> 0.946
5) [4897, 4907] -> 1.04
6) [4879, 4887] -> 1.03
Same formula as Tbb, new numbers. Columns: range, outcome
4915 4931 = 0.897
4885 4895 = 0.804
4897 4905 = 0.996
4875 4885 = 0.837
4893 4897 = 0.997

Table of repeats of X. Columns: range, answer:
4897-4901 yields 1.12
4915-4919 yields 0.998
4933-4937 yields 1.02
